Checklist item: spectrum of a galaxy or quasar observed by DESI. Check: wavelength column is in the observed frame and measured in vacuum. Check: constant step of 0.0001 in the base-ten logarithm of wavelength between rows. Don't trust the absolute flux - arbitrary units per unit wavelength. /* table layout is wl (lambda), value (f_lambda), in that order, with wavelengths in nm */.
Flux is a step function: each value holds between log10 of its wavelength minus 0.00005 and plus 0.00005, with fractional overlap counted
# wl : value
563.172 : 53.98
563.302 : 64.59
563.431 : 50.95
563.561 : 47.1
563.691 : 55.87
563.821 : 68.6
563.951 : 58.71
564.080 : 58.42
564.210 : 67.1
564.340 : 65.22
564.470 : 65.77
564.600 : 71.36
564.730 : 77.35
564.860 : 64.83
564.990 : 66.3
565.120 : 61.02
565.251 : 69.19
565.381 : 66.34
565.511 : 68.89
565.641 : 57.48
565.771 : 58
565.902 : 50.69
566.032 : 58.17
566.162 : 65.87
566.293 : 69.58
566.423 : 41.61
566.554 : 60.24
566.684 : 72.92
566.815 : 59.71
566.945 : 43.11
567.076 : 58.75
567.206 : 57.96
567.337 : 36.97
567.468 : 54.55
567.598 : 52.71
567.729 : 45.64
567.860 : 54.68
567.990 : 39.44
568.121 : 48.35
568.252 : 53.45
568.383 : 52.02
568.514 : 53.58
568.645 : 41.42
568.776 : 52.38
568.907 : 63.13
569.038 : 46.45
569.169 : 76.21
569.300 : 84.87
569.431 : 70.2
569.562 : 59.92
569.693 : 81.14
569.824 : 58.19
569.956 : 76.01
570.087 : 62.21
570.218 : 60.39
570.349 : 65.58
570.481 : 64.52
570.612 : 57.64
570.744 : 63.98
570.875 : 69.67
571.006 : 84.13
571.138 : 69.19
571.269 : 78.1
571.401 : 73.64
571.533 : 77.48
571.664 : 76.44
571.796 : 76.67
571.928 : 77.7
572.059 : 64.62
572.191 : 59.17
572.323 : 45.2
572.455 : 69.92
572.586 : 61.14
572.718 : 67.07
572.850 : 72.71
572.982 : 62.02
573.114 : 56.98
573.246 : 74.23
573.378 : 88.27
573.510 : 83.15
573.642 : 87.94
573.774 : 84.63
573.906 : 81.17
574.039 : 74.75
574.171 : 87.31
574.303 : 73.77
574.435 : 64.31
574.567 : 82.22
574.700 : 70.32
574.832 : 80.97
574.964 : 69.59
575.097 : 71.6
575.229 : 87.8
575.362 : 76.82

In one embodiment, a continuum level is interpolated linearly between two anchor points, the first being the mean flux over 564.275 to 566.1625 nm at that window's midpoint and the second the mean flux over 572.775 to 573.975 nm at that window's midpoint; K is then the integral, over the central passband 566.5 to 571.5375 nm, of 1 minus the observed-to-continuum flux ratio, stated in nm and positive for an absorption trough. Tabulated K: 0.68 nm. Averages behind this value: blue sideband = 64.4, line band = 60.9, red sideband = 76.7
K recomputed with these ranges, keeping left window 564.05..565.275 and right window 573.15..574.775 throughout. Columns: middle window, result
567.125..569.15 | 0.58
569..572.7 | 0.32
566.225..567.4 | 0.23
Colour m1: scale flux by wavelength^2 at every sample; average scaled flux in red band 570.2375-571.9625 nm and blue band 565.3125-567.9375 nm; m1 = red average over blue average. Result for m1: 1.3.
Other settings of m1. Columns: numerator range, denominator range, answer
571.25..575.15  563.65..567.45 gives 1.23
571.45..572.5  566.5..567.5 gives 1.25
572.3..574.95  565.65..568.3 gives 1.39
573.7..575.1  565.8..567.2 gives 1.36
